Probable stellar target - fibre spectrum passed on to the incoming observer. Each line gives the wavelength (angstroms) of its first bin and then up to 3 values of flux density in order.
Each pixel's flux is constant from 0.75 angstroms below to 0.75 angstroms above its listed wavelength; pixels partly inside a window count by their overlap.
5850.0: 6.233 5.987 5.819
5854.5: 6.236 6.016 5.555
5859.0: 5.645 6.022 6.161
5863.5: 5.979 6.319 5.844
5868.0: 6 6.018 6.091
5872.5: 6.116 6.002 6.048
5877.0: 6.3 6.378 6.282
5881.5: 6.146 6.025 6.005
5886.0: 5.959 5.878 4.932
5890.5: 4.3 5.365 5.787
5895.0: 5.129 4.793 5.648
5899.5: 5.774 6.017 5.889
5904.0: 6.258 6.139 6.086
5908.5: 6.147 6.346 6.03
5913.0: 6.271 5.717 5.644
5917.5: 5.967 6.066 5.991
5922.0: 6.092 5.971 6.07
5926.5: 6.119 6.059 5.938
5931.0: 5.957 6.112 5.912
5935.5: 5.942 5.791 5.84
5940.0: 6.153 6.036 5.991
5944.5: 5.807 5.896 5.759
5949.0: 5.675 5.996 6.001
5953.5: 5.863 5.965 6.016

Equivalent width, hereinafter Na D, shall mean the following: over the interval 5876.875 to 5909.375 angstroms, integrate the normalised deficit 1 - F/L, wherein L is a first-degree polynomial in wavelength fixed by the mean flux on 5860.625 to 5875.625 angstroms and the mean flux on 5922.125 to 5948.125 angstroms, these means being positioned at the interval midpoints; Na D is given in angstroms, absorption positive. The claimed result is 1.3 angstroms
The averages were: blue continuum 6.06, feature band 5.78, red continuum 5.97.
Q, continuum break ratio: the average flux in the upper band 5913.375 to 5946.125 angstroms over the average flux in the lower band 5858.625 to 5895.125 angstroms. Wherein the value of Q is 1.0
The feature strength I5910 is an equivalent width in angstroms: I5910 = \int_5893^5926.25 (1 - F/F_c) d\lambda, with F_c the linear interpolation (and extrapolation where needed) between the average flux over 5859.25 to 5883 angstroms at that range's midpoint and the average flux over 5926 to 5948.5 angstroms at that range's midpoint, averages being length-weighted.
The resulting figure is 0.6 angstroms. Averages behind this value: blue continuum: 6.1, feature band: 5.91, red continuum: 5.95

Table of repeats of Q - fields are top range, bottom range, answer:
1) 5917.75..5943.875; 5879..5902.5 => 1.07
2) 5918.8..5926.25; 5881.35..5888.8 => 1.02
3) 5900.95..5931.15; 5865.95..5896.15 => 1.04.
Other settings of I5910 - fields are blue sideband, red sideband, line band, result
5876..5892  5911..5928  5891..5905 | 0.63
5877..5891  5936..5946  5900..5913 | -0.56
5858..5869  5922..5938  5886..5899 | 1.53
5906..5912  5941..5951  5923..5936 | -0.02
